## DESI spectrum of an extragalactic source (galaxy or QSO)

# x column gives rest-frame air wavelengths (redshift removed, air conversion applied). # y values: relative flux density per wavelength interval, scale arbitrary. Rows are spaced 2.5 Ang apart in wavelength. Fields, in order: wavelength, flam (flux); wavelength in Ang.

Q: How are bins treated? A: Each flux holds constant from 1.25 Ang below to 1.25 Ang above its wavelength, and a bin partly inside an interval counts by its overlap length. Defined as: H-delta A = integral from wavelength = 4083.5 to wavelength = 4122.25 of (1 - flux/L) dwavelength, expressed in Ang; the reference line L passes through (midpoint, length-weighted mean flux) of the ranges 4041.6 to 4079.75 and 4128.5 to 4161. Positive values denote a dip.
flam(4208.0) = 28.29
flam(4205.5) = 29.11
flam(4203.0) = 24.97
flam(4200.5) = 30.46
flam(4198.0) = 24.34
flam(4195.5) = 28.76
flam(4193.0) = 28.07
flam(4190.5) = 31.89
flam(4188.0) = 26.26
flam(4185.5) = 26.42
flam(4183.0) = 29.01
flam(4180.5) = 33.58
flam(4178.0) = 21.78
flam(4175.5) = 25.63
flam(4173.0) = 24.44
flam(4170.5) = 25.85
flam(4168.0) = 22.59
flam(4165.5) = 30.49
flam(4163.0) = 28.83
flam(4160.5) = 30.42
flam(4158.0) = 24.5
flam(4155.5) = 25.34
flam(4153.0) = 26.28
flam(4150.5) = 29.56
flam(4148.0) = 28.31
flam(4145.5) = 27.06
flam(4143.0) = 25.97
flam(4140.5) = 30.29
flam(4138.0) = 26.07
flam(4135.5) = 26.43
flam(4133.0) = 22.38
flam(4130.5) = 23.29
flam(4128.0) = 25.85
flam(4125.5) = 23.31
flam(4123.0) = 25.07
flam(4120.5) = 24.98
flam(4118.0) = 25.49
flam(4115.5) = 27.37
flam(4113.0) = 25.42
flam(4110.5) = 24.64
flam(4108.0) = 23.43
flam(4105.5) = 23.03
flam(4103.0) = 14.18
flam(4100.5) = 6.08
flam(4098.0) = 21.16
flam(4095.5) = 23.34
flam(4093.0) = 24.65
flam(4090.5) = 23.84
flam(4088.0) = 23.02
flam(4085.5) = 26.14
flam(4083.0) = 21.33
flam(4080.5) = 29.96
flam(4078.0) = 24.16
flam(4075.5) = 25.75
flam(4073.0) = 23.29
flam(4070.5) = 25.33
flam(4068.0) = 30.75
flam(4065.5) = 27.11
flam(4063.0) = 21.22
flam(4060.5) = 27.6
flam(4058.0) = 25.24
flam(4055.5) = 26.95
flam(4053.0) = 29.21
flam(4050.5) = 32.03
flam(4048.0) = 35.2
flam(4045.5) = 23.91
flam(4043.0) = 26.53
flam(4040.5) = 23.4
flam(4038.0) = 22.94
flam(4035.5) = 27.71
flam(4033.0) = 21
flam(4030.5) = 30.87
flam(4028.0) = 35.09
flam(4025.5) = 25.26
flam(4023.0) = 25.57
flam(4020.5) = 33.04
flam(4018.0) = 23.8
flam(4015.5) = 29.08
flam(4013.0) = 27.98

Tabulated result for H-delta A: 6.2 Ang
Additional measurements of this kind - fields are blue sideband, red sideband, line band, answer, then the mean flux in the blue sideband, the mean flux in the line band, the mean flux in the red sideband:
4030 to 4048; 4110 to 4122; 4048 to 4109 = 3.1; 25.7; 24.3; 25.6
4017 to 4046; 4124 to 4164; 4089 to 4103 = 3.8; 26.7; 19.4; 26.5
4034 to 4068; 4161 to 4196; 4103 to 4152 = 3.3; 27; 25.4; 27.4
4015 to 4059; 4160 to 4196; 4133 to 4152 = 0.2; 27.6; 27.3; 27.5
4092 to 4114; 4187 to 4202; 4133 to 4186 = -3.6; 20.6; 27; 28.3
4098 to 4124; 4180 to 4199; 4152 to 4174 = -0.3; 21.9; 26.6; 28.4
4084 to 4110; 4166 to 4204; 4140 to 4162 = -2.5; 21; 27.4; 27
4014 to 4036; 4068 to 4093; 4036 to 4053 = -0.4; 27.9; 27.5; 25.1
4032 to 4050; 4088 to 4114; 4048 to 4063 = -2.0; 26.1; 28.2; 21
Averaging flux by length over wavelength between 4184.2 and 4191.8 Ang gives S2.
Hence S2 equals 28.2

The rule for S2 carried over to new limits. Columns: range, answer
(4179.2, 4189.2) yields 28.8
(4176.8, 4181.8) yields 27.8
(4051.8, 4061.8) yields 27.2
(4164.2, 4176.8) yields 25.8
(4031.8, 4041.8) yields 23.8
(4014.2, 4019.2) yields 26.5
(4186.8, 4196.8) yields 28.7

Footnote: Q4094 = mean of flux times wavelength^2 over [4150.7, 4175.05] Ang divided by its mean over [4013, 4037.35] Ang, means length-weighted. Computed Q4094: 1.0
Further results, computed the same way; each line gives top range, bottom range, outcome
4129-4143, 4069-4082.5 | 1.04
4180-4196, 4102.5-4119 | 1.26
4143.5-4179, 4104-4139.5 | 1.09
